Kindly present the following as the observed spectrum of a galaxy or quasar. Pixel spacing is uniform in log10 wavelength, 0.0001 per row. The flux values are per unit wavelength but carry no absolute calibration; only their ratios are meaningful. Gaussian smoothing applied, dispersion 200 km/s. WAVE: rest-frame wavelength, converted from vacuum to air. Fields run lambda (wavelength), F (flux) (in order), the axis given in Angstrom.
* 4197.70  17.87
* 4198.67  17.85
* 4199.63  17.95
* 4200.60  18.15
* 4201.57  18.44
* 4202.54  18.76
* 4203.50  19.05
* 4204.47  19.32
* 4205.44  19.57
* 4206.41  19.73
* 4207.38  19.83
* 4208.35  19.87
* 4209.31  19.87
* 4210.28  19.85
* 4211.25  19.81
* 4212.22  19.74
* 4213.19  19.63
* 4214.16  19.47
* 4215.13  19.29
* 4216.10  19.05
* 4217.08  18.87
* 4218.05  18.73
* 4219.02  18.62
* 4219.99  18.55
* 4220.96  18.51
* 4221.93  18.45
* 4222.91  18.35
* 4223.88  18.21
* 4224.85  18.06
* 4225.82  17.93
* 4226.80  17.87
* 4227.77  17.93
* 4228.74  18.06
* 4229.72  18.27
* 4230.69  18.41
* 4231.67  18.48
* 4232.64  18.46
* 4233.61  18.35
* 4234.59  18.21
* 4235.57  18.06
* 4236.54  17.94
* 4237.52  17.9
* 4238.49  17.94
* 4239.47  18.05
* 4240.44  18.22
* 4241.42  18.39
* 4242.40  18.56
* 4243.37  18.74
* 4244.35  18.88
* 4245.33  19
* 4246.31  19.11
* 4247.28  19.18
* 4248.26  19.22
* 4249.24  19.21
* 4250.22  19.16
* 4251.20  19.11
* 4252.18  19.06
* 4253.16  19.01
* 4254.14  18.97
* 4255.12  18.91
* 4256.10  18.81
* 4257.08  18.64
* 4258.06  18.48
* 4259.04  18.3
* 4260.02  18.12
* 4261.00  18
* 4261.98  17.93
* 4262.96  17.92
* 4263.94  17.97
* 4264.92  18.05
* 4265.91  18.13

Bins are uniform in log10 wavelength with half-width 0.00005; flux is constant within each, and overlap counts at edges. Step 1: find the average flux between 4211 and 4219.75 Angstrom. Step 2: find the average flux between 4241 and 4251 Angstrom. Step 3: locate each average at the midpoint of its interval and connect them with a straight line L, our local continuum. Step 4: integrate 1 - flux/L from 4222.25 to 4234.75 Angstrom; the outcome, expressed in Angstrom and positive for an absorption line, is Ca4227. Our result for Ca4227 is 0.6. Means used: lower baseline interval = 19.2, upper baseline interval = 18.9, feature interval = 18.2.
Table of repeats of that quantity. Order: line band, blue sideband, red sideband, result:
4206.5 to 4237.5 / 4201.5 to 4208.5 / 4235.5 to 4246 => 0.24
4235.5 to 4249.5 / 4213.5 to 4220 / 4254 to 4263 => 0.05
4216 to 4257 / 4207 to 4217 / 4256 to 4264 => 0.78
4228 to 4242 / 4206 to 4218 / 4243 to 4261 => 0.70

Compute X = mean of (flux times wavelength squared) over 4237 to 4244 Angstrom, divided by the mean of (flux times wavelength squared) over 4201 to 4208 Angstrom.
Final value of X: 1.0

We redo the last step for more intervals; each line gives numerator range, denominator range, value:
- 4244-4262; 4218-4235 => 1.04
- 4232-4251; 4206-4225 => 0.98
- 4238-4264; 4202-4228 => 1.00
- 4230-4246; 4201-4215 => 0.96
